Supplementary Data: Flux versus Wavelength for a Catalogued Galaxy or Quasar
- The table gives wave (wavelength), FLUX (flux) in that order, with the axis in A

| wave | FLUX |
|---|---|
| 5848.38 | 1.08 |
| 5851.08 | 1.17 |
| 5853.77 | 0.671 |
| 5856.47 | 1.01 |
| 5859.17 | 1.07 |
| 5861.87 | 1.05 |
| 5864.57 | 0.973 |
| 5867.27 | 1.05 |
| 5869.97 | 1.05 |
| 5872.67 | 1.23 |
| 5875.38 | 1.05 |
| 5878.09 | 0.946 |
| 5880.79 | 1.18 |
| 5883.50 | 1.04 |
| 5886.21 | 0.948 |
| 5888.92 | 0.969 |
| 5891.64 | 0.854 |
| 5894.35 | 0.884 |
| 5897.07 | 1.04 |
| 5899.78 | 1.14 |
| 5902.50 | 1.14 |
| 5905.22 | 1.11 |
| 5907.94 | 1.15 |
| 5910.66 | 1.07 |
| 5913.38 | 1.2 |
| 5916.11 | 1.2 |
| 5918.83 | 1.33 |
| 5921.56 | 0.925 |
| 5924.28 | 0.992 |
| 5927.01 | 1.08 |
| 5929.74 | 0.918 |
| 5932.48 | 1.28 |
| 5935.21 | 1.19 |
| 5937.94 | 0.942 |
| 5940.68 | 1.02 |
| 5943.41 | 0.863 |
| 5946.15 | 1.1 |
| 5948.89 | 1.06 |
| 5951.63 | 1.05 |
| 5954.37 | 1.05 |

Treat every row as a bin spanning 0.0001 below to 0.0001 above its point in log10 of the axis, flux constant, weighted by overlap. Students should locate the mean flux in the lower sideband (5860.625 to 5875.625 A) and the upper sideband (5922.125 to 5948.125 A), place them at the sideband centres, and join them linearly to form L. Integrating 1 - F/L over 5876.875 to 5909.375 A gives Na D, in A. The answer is 0.7 A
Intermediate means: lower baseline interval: 1.07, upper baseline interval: 1.04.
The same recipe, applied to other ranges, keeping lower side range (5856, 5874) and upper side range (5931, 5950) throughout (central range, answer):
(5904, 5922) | -1.5 A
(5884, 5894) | 1.3 A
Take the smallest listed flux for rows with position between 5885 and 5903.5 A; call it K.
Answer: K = 0.854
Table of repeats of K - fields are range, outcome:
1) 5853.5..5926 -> 0.671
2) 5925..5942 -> 0.918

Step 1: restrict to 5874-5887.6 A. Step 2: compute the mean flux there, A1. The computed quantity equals 1.03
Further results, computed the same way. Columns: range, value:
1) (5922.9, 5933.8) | 1.07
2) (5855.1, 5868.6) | 1.03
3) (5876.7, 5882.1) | 1.06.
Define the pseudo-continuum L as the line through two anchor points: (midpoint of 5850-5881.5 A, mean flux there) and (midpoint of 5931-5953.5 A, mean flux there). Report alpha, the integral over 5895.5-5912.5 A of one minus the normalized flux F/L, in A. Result -1.0 A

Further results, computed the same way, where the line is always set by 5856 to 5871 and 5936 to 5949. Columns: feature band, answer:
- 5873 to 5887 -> -0.31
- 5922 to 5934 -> -0.62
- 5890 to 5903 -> 0.23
